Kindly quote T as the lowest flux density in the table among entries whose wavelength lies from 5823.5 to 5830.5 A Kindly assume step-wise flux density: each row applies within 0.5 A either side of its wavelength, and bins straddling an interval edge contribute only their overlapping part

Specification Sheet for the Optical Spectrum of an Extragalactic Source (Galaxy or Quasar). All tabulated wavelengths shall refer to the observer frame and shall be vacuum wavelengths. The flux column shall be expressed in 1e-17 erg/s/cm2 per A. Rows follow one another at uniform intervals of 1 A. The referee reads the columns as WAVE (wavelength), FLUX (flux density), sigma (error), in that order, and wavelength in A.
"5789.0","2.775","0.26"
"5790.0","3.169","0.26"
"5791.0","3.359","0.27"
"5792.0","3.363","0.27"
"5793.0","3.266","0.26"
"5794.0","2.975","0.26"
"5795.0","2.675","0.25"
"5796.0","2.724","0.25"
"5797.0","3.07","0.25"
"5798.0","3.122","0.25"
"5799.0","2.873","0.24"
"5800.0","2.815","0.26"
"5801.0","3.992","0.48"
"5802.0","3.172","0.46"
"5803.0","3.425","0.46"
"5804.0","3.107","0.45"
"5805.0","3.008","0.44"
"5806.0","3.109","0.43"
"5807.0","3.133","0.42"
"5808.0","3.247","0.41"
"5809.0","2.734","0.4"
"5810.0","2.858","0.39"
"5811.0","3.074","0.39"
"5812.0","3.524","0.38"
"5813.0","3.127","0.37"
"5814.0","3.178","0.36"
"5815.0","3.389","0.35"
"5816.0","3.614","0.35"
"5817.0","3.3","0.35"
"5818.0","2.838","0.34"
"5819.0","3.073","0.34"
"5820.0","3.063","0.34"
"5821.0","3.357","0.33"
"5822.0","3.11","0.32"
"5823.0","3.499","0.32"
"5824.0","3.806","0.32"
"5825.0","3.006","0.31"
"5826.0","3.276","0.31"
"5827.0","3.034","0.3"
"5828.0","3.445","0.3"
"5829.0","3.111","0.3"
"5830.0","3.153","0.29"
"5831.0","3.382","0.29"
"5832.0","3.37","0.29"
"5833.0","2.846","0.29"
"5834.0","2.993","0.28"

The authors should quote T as 3.006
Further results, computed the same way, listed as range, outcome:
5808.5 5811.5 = 2.734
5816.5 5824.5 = 2.838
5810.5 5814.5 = 3.074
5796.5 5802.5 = 2.815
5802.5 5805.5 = 3.008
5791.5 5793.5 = 3.266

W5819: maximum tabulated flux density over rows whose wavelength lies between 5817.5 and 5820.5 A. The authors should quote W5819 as 3.073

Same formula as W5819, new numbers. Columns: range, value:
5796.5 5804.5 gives 3.992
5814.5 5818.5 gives 3.614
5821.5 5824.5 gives 3.806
